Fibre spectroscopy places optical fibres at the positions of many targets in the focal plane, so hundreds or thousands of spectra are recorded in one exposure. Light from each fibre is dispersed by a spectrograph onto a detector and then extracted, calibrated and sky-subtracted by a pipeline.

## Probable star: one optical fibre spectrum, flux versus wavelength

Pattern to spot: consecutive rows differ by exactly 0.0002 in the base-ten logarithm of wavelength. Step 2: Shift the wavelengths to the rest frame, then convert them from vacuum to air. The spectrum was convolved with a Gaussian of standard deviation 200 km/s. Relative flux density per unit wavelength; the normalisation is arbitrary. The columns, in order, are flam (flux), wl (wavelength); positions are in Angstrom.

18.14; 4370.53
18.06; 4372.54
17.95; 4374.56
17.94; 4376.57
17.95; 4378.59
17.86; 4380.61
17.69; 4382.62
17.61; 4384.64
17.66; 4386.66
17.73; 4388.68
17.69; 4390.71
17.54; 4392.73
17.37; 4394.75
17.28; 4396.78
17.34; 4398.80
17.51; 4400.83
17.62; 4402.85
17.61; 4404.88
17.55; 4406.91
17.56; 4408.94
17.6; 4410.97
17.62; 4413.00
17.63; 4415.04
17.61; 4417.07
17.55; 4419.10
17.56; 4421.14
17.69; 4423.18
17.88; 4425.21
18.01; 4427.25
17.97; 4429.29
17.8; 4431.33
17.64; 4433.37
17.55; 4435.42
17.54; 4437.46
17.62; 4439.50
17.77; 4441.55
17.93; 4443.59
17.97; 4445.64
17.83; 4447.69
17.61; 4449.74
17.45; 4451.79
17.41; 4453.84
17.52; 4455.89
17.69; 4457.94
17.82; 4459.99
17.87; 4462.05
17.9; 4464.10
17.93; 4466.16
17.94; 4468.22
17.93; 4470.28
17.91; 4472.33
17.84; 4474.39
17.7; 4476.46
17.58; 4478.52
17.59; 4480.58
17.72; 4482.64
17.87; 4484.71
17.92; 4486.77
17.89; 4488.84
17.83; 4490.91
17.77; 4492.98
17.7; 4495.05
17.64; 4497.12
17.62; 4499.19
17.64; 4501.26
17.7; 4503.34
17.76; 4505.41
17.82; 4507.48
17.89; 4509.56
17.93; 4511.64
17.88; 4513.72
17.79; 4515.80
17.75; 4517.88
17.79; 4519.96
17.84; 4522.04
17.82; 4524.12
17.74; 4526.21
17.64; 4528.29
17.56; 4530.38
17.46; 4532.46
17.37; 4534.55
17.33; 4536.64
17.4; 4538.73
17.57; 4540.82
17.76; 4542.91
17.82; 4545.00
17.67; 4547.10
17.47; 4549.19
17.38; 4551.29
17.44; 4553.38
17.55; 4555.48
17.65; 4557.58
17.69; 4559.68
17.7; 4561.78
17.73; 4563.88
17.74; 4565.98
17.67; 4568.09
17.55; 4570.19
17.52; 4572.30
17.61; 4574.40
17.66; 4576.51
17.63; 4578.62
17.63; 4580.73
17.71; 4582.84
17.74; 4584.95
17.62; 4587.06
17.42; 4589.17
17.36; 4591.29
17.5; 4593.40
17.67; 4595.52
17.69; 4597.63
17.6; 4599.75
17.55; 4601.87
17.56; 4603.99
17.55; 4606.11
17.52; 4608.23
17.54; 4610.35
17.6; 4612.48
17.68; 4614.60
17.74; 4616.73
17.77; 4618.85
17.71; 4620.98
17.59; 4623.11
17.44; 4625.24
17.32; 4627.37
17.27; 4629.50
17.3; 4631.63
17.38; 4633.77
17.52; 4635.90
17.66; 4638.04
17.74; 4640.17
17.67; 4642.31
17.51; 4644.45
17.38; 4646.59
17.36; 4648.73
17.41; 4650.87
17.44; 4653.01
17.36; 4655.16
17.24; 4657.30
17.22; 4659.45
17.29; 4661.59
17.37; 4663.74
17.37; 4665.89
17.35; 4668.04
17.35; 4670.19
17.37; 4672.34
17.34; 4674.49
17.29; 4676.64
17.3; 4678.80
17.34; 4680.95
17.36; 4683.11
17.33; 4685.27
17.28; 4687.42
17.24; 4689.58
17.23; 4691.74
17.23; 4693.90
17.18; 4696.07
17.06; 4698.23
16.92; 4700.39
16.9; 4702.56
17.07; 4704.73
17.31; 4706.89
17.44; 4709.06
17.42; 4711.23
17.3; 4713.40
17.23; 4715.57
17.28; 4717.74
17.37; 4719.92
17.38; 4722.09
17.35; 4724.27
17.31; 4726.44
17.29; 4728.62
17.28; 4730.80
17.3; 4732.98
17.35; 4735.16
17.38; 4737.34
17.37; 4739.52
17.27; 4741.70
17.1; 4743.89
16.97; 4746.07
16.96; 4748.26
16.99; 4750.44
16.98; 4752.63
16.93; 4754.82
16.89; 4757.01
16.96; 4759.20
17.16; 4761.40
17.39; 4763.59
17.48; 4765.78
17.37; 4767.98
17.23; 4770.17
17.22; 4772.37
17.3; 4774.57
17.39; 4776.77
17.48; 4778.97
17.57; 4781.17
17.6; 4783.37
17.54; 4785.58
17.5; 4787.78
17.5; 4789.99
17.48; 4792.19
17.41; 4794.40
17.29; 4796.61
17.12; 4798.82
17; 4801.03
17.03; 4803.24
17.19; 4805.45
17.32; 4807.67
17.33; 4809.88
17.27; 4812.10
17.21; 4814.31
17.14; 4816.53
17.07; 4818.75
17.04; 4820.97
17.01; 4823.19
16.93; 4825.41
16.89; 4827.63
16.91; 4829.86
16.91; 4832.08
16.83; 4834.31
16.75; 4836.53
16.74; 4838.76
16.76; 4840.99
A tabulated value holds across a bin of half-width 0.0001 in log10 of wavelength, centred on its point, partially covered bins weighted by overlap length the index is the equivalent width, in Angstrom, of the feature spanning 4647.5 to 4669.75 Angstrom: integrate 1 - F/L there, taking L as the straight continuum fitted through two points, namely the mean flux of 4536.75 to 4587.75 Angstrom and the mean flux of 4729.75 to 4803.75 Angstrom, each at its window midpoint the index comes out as 0.14 Angstrom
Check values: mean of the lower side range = 17.6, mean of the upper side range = 17.3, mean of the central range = 17.3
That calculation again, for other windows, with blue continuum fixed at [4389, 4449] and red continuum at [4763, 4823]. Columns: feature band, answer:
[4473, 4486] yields -0.10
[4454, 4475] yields -0.25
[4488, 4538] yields -0.42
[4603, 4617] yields -0.09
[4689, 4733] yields 0.36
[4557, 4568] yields -0.12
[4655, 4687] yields 0.18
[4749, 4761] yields 0.26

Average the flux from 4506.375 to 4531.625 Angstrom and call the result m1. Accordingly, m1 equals 17.8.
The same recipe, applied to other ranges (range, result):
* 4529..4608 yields 17.6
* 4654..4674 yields 17.3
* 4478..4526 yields 17.8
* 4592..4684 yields 17.5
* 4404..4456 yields 17.7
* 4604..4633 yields 17.5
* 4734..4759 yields 17.1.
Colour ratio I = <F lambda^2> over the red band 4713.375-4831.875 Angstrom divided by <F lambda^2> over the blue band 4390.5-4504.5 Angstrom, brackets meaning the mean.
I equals 1.12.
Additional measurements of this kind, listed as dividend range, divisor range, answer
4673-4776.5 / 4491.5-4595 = 1.06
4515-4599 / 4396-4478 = 1.05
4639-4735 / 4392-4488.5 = 1.09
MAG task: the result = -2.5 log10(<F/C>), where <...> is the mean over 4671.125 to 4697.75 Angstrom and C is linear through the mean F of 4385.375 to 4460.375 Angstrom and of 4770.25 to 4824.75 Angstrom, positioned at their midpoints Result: 0.007 mag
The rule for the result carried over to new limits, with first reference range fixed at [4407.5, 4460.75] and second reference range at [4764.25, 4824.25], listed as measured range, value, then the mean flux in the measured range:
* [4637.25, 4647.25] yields -0.009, 17.6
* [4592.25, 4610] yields -0.005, 17.6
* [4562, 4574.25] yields -0.006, 17.6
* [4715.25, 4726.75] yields 0.003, 17.3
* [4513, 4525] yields -0.014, 17.8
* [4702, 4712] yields 0.010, 17.2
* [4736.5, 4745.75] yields 0.006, 17.3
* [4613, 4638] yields -0.003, 17.5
